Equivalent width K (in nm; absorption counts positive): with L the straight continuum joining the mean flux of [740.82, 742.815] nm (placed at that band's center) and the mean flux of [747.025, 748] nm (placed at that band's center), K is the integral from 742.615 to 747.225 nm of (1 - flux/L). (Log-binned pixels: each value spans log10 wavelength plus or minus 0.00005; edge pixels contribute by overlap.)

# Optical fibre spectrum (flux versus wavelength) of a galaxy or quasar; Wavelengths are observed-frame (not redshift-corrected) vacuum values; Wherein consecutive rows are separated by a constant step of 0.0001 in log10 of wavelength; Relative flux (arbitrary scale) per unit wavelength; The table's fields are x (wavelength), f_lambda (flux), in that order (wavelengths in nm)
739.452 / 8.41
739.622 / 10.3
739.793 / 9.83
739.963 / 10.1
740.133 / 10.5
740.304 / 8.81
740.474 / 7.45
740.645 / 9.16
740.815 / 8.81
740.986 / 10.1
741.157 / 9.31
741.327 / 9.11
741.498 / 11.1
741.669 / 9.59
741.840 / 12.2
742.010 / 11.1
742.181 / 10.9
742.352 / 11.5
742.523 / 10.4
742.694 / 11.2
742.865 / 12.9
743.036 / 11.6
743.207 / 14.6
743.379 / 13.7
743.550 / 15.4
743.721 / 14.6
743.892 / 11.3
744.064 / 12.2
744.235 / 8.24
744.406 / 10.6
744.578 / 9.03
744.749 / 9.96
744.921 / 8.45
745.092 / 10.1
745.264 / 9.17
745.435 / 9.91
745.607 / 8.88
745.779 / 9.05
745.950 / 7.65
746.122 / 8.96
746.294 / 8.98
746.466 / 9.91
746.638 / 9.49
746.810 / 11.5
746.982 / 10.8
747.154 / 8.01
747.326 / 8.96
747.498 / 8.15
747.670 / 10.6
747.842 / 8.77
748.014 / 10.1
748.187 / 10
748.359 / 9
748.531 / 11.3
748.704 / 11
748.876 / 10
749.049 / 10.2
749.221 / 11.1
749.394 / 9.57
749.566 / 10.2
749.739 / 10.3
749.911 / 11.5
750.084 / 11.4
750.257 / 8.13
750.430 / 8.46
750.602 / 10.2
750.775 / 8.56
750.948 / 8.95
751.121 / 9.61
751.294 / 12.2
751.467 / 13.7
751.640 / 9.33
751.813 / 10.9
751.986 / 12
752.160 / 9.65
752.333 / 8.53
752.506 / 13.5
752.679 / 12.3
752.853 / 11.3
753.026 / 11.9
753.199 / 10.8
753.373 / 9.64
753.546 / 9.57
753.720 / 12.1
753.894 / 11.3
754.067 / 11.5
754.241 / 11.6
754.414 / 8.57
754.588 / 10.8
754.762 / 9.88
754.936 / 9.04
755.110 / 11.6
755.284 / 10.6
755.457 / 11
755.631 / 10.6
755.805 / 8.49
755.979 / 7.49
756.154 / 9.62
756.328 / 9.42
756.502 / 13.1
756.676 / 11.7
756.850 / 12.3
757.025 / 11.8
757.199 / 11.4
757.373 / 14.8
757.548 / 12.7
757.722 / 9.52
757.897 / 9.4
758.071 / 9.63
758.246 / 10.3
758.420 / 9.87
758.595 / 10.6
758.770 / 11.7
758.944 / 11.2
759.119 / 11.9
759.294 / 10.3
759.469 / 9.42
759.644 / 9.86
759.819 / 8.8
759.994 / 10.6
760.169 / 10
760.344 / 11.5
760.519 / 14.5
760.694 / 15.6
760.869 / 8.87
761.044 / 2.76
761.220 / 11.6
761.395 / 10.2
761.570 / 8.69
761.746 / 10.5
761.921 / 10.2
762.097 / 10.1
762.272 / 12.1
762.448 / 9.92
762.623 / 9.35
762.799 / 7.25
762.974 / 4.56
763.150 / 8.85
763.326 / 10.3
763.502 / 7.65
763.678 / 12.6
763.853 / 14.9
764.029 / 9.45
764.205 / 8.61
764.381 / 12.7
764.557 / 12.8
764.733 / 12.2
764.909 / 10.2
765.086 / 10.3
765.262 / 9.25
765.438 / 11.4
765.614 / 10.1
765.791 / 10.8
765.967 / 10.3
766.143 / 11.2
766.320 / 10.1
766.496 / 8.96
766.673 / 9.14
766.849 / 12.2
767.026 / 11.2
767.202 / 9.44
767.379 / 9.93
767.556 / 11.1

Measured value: -0.387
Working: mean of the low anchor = 10.6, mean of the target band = 10.6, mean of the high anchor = 9.08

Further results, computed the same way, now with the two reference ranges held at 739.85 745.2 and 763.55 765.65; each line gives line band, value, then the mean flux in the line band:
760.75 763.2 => 0.46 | 9.01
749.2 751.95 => 0.16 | 10.3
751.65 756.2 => 0.18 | 10.5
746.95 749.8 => 0.26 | 9.87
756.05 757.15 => -0.02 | 11.3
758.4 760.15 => 0.10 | 10.4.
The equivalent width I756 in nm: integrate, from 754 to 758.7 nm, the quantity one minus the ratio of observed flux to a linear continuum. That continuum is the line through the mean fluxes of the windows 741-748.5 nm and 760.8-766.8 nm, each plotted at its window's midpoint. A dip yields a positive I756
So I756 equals -0.24 nm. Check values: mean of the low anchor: 10.4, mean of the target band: 10.6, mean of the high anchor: 9.96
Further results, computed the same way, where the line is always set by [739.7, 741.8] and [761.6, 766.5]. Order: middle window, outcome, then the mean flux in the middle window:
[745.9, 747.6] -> 0.08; 9.29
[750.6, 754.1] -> -0.33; 10.8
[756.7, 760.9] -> -0.44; 11.1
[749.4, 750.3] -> -0.05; 10.3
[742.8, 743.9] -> -0.45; 13.6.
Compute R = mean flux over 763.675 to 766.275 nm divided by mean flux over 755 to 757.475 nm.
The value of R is 1.01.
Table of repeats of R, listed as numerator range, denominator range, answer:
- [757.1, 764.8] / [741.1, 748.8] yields 1.00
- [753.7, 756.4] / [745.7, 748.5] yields 1.08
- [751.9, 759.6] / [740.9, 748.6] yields 1.04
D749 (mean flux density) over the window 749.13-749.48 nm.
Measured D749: 10.3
